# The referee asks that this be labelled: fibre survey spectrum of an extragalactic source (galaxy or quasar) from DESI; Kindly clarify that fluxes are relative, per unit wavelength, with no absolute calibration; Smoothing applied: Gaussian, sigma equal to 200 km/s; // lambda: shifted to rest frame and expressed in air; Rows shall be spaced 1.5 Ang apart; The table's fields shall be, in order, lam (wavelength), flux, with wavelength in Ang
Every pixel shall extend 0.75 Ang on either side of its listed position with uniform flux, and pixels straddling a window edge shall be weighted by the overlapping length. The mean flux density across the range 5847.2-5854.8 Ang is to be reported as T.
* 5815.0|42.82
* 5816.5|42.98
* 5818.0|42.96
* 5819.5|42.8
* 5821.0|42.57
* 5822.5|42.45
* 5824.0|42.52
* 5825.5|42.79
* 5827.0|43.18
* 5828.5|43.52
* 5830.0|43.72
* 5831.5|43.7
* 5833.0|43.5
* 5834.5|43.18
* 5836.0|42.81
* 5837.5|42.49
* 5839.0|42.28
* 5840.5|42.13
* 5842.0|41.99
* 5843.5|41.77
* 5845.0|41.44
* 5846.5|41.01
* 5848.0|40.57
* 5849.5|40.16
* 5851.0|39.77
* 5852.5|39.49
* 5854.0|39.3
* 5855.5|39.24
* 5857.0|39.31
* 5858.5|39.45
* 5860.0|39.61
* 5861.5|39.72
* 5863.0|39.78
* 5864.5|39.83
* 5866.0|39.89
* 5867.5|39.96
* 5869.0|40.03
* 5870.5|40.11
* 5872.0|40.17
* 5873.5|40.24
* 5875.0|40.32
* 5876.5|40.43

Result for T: 39.9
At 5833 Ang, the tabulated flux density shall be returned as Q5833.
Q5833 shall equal 43.5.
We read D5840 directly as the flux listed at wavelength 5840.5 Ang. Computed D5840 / 42.13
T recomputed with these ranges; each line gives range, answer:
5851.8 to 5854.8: 39.4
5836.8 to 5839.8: 42.4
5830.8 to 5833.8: 43.6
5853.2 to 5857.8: 39.3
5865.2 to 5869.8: 40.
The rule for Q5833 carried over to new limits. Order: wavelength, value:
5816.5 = 42.98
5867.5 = 39.96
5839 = 42.28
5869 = 40.03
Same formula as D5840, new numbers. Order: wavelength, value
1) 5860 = 39.61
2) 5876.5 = 40.43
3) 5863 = 39.78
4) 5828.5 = 43.52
